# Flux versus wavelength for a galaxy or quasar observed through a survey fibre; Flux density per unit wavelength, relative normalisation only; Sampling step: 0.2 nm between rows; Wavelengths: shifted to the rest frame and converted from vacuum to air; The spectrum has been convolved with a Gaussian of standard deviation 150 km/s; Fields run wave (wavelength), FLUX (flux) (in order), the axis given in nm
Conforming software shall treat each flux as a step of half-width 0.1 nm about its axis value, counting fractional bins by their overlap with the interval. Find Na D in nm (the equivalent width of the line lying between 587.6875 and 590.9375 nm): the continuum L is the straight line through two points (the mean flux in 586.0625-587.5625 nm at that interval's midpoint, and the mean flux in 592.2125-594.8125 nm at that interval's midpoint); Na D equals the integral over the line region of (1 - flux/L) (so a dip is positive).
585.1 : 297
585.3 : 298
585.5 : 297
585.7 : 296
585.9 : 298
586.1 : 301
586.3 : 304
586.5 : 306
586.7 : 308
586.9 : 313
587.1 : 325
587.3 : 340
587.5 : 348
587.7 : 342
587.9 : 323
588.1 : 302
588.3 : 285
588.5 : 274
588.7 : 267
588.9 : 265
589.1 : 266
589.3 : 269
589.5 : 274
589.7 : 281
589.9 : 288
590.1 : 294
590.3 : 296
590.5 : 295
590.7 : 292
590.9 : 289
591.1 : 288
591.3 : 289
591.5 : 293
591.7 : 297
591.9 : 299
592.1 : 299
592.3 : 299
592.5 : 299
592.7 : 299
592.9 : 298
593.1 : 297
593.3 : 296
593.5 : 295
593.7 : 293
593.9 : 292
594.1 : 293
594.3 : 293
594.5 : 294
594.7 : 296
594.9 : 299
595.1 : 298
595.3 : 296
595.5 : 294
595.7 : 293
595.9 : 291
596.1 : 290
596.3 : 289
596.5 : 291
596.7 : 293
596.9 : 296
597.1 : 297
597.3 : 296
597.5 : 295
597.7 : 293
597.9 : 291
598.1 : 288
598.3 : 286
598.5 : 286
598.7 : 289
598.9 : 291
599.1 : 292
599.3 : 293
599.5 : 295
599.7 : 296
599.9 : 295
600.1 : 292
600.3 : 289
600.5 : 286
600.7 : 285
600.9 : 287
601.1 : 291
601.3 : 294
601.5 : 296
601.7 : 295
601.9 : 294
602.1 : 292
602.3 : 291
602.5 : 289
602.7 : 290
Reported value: 0.24 nm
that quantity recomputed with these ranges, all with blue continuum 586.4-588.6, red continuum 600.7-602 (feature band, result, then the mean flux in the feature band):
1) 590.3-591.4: 0.066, 291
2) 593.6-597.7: 0.105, 294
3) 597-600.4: 0.053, 292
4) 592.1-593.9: 0.054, 297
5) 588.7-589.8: 0.146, 271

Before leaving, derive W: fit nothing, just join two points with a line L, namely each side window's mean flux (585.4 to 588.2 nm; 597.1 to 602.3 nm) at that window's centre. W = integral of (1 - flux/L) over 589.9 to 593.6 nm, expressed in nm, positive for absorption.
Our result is 0.13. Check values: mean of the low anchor 315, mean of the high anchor 292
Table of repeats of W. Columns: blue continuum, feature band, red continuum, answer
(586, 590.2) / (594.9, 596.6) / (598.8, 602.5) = 0.01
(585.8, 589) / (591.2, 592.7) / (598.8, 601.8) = 0.02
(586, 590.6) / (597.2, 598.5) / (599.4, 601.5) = 0.01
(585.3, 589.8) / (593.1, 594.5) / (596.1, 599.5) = 0.00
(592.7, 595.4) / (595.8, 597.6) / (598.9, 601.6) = 0.00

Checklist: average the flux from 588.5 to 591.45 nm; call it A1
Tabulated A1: 282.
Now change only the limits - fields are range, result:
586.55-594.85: 296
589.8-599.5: 294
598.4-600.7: 291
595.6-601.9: 292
